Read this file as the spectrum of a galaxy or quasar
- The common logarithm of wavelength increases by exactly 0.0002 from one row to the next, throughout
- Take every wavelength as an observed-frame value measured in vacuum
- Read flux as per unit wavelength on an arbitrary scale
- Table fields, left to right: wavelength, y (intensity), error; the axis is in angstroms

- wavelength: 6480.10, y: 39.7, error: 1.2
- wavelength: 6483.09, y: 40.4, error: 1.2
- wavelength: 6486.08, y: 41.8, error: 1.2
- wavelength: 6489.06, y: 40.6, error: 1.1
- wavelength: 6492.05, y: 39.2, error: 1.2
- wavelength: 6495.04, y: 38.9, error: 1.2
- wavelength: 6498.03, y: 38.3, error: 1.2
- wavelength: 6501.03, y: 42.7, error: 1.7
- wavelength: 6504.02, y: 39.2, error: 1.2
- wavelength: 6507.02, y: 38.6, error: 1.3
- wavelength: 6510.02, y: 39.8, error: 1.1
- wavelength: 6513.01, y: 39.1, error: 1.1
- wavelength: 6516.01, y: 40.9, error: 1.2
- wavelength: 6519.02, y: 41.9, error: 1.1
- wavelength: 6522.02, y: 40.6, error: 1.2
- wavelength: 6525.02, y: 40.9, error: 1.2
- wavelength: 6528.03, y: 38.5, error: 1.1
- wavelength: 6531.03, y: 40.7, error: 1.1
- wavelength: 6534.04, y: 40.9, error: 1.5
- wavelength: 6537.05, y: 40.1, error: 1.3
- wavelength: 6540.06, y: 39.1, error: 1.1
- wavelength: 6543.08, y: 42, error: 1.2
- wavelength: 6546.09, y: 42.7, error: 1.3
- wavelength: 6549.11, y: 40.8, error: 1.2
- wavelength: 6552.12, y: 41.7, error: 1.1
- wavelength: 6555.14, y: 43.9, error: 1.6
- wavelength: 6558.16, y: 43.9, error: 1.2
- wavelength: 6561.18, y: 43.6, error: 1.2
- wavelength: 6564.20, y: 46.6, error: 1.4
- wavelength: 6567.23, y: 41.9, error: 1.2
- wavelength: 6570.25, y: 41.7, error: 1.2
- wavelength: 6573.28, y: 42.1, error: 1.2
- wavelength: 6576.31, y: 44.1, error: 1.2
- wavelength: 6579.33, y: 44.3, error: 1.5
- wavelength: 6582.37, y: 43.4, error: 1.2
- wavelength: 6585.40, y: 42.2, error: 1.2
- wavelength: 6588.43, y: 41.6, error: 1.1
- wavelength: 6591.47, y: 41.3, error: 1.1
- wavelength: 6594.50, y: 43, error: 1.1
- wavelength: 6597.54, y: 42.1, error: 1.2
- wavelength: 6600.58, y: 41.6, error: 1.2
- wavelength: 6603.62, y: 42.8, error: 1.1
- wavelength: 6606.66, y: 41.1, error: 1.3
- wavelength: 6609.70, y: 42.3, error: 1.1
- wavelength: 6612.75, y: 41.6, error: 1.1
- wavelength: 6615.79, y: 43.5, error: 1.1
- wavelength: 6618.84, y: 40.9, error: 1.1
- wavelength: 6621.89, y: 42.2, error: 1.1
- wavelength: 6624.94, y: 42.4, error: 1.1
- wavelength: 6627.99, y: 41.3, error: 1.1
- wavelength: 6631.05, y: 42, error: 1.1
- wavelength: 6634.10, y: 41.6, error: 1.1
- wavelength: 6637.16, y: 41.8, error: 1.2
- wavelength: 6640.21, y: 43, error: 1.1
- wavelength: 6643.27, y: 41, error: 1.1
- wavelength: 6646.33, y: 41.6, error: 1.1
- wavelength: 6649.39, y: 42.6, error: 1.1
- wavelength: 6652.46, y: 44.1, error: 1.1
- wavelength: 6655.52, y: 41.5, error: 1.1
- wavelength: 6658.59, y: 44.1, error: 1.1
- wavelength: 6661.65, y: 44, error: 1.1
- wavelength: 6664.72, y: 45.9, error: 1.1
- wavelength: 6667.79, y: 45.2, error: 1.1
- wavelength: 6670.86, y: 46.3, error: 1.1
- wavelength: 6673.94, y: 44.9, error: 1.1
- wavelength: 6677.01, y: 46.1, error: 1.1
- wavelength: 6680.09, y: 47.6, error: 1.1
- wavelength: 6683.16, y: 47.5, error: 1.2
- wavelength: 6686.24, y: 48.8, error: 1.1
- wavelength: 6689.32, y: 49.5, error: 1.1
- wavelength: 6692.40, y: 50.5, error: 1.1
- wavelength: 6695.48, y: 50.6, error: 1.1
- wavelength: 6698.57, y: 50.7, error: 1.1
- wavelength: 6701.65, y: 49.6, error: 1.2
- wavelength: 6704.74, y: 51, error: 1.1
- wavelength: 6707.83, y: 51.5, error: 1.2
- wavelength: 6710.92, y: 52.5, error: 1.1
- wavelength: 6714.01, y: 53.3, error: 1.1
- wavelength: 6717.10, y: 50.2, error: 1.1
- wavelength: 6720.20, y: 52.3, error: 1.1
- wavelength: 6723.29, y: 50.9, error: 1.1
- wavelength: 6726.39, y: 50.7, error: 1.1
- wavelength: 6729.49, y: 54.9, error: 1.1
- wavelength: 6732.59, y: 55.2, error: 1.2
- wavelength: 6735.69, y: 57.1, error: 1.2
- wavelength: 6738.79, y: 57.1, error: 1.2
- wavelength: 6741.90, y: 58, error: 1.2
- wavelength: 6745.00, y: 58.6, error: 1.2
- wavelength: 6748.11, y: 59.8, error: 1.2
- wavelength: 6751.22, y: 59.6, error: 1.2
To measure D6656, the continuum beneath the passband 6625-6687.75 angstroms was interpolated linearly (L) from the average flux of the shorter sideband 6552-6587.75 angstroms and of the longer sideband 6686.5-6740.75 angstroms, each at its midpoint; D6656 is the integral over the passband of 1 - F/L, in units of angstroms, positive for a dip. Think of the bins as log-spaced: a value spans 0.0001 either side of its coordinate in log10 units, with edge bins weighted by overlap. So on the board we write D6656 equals 6.0 angstroms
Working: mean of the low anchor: 43.3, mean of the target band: 44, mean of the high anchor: 52.2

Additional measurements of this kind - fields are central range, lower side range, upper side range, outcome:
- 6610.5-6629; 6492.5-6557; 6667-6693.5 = 1.1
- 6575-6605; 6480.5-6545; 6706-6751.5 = 1.8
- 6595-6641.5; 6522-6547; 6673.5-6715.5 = 3.4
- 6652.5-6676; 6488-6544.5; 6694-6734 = 2.1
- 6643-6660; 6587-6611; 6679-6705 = 1.3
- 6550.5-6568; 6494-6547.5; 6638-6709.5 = -0.8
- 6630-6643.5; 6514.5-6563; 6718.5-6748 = 1.8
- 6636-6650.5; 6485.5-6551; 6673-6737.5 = 1.6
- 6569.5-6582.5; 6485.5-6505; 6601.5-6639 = -0.6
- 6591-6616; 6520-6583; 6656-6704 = 1.2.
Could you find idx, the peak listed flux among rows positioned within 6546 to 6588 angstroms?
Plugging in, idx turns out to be 46.6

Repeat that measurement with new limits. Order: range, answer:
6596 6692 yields 49.5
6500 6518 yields 42.7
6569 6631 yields 44.3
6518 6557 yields 43.9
